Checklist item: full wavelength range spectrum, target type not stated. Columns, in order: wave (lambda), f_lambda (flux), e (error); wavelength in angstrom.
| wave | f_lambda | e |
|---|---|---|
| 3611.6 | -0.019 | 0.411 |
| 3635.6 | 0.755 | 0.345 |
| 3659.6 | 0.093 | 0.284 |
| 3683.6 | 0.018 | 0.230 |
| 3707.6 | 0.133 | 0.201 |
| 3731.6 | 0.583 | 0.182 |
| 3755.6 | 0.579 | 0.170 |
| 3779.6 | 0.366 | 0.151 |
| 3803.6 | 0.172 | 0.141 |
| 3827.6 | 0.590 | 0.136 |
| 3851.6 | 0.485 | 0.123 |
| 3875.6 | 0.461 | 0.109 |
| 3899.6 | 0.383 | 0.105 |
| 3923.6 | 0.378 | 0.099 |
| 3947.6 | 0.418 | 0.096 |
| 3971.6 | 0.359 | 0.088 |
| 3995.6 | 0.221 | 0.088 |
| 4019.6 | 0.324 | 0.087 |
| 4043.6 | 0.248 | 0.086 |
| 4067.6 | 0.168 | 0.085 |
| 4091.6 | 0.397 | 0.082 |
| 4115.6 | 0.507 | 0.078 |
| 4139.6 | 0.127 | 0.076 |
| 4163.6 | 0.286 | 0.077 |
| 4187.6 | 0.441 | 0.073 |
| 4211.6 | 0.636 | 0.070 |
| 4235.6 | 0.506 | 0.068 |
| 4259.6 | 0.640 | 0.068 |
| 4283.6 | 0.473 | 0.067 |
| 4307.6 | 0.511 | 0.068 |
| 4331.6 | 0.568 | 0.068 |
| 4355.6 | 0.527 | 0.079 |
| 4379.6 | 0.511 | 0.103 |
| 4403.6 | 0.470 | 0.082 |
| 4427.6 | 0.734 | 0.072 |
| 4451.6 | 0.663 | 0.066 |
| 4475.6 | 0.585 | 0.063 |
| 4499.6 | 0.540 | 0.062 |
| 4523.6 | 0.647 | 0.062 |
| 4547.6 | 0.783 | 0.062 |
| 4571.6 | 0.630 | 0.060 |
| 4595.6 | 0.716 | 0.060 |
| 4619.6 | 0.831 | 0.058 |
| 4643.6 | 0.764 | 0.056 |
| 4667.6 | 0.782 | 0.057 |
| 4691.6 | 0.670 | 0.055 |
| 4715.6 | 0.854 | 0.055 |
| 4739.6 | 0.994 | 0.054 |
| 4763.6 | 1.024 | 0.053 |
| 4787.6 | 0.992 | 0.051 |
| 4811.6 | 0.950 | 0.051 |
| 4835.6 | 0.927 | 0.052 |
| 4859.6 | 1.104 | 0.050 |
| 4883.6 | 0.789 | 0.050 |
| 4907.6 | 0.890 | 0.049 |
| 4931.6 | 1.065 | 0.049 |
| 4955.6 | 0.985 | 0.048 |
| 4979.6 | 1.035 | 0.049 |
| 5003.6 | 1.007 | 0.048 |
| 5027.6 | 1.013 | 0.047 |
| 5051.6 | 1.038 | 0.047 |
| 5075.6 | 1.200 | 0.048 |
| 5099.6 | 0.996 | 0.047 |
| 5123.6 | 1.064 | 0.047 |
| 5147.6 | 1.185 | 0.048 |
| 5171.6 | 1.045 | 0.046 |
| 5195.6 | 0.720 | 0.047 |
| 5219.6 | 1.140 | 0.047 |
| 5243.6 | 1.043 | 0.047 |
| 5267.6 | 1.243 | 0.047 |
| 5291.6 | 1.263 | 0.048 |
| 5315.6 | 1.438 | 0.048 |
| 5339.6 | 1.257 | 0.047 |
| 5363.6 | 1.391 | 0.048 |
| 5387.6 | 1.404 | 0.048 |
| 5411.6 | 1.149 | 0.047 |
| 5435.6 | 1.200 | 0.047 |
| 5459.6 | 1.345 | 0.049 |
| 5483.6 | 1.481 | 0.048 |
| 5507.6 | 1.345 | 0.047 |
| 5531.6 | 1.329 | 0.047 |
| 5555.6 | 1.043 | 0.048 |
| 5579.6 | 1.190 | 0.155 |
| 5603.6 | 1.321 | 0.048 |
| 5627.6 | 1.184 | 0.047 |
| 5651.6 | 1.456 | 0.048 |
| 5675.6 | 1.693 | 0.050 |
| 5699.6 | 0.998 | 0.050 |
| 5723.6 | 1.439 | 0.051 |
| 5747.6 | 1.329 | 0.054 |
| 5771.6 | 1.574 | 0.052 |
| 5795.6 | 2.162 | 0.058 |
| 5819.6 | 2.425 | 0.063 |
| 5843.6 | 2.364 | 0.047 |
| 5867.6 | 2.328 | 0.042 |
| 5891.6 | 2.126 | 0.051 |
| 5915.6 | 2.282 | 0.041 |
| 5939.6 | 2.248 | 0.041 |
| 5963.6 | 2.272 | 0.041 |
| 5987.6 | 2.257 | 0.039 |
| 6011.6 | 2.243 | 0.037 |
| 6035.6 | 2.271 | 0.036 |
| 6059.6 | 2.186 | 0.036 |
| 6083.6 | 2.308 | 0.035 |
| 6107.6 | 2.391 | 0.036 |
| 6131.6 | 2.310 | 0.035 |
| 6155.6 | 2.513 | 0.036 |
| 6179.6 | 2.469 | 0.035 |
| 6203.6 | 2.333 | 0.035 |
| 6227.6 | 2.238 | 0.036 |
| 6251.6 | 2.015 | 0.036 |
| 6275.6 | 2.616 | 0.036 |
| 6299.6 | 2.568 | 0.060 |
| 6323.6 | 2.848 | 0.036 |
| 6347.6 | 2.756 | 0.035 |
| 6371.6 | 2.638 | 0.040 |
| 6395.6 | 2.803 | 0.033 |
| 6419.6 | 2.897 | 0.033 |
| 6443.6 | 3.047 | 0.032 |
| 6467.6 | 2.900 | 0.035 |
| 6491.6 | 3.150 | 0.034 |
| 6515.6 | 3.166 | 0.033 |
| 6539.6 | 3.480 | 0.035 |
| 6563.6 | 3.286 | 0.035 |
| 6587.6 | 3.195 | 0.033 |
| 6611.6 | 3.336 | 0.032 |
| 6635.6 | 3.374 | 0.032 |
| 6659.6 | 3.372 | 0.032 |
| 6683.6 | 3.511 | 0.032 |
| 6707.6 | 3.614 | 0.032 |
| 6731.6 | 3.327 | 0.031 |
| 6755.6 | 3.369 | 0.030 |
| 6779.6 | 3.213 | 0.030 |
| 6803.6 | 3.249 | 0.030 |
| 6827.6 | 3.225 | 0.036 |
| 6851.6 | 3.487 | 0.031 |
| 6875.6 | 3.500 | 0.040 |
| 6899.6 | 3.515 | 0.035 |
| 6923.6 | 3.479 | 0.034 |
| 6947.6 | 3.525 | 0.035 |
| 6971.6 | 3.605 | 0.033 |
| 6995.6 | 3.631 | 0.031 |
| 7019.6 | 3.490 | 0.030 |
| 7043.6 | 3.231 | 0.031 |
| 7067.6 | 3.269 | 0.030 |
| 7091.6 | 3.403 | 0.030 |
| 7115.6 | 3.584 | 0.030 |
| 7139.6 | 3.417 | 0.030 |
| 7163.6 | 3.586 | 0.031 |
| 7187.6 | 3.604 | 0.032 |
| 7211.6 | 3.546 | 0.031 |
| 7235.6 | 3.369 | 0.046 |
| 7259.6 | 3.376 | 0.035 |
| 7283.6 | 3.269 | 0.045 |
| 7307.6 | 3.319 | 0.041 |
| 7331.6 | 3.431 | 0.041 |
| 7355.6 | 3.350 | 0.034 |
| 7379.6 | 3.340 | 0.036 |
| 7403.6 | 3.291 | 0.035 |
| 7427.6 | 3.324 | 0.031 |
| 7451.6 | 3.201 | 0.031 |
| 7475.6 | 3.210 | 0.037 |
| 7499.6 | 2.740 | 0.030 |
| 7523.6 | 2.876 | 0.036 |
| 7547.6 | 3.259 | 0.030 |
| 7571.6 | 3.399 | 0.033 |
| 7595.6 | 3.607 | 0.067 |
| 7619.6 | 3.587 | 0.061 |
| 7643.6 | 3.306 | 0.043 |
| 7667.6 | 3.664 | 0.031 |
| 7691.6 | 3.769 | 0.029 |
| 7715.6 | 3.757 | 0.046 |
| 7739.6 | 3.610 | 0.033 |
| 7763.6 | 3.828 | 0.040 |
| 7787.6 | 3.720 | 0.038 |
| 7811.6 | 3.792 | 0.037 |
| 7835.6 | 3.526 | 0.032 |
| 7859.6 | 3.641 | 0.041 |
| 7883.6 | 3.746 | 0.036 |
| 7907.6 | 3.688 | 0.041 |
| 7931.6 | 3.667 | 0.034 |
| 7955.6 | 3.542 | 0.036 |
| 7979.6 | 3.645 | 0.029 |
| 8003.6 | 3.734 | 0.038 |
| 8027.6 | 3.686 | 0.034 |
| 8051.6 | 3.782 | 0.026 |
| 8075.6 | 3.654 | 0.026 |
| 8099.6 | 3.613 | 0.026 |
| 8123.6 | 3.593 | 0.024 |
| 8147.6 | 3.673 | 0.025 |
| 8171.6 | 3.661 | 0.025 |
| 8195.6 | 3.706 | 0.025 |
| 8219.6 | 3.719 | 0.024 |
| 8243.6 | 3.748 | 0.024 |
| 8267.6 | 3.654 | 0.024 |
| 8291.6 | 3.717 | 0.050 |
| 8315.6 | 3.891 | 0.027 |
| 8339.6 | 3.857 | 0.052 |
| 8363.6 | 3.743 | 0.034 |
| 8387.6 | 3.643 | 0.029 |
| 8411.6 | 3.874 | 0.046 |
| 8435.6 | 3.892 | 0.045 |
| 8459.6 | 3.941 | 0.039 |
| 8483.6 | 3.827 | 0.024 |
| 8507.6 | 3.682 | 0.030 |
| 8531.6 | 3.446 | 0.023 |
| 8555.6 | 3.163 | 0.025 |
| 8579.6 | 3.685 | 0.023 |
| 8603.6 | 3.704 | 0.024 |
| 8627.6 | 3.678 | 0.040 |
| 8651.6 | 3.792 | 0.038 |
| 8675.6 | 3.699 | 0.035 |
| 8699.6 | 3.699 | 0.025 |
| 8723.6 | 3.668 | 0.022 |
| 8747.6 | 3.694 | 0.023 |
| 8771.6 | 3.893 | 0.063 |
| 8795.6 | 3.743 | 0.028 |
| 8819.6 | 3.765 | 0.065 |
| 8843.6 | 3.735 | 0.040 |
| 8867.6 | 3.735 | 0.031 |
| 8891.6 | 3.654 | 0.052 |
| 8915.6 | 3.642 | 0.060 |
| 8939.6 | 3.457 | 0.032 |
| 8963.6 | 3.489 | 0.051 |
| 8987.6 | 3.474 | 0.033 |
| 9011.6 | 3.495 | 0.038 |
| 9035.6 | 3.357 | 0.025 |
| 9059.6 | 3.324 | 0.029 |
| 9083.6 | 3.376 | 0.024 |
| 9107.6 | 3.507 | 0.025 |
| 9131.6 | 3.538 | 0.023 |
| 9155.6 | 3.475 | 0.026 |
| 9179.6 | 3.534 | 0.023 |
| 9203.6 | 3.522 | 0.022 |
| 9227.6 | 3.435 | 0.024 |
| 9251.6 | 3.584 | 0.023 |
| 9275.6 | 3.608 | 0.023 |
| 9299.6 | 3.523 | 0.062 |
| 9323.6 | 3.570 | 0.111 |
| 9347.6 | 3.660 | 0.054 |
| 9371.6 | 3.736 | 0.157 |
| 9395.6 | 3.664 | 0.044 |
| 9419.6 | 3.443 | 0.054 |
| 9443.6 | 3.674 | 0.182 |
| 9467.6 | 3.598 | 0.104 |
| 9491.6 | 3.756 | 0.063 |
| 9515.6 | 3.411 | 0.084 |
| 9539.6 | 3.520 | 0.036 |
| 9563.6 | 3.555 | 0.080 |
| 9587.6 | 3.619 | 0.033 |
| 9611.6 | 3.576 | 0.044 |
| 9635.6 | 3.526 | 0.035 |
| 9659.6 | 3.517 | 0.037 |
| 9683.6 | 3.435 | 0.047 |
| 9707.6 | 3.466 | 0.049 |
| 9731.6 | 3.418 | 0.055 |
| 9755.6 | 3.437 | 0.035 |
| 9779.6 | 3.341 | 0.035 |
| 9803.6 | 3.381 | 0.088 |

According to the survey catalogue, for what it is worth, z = 0.45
